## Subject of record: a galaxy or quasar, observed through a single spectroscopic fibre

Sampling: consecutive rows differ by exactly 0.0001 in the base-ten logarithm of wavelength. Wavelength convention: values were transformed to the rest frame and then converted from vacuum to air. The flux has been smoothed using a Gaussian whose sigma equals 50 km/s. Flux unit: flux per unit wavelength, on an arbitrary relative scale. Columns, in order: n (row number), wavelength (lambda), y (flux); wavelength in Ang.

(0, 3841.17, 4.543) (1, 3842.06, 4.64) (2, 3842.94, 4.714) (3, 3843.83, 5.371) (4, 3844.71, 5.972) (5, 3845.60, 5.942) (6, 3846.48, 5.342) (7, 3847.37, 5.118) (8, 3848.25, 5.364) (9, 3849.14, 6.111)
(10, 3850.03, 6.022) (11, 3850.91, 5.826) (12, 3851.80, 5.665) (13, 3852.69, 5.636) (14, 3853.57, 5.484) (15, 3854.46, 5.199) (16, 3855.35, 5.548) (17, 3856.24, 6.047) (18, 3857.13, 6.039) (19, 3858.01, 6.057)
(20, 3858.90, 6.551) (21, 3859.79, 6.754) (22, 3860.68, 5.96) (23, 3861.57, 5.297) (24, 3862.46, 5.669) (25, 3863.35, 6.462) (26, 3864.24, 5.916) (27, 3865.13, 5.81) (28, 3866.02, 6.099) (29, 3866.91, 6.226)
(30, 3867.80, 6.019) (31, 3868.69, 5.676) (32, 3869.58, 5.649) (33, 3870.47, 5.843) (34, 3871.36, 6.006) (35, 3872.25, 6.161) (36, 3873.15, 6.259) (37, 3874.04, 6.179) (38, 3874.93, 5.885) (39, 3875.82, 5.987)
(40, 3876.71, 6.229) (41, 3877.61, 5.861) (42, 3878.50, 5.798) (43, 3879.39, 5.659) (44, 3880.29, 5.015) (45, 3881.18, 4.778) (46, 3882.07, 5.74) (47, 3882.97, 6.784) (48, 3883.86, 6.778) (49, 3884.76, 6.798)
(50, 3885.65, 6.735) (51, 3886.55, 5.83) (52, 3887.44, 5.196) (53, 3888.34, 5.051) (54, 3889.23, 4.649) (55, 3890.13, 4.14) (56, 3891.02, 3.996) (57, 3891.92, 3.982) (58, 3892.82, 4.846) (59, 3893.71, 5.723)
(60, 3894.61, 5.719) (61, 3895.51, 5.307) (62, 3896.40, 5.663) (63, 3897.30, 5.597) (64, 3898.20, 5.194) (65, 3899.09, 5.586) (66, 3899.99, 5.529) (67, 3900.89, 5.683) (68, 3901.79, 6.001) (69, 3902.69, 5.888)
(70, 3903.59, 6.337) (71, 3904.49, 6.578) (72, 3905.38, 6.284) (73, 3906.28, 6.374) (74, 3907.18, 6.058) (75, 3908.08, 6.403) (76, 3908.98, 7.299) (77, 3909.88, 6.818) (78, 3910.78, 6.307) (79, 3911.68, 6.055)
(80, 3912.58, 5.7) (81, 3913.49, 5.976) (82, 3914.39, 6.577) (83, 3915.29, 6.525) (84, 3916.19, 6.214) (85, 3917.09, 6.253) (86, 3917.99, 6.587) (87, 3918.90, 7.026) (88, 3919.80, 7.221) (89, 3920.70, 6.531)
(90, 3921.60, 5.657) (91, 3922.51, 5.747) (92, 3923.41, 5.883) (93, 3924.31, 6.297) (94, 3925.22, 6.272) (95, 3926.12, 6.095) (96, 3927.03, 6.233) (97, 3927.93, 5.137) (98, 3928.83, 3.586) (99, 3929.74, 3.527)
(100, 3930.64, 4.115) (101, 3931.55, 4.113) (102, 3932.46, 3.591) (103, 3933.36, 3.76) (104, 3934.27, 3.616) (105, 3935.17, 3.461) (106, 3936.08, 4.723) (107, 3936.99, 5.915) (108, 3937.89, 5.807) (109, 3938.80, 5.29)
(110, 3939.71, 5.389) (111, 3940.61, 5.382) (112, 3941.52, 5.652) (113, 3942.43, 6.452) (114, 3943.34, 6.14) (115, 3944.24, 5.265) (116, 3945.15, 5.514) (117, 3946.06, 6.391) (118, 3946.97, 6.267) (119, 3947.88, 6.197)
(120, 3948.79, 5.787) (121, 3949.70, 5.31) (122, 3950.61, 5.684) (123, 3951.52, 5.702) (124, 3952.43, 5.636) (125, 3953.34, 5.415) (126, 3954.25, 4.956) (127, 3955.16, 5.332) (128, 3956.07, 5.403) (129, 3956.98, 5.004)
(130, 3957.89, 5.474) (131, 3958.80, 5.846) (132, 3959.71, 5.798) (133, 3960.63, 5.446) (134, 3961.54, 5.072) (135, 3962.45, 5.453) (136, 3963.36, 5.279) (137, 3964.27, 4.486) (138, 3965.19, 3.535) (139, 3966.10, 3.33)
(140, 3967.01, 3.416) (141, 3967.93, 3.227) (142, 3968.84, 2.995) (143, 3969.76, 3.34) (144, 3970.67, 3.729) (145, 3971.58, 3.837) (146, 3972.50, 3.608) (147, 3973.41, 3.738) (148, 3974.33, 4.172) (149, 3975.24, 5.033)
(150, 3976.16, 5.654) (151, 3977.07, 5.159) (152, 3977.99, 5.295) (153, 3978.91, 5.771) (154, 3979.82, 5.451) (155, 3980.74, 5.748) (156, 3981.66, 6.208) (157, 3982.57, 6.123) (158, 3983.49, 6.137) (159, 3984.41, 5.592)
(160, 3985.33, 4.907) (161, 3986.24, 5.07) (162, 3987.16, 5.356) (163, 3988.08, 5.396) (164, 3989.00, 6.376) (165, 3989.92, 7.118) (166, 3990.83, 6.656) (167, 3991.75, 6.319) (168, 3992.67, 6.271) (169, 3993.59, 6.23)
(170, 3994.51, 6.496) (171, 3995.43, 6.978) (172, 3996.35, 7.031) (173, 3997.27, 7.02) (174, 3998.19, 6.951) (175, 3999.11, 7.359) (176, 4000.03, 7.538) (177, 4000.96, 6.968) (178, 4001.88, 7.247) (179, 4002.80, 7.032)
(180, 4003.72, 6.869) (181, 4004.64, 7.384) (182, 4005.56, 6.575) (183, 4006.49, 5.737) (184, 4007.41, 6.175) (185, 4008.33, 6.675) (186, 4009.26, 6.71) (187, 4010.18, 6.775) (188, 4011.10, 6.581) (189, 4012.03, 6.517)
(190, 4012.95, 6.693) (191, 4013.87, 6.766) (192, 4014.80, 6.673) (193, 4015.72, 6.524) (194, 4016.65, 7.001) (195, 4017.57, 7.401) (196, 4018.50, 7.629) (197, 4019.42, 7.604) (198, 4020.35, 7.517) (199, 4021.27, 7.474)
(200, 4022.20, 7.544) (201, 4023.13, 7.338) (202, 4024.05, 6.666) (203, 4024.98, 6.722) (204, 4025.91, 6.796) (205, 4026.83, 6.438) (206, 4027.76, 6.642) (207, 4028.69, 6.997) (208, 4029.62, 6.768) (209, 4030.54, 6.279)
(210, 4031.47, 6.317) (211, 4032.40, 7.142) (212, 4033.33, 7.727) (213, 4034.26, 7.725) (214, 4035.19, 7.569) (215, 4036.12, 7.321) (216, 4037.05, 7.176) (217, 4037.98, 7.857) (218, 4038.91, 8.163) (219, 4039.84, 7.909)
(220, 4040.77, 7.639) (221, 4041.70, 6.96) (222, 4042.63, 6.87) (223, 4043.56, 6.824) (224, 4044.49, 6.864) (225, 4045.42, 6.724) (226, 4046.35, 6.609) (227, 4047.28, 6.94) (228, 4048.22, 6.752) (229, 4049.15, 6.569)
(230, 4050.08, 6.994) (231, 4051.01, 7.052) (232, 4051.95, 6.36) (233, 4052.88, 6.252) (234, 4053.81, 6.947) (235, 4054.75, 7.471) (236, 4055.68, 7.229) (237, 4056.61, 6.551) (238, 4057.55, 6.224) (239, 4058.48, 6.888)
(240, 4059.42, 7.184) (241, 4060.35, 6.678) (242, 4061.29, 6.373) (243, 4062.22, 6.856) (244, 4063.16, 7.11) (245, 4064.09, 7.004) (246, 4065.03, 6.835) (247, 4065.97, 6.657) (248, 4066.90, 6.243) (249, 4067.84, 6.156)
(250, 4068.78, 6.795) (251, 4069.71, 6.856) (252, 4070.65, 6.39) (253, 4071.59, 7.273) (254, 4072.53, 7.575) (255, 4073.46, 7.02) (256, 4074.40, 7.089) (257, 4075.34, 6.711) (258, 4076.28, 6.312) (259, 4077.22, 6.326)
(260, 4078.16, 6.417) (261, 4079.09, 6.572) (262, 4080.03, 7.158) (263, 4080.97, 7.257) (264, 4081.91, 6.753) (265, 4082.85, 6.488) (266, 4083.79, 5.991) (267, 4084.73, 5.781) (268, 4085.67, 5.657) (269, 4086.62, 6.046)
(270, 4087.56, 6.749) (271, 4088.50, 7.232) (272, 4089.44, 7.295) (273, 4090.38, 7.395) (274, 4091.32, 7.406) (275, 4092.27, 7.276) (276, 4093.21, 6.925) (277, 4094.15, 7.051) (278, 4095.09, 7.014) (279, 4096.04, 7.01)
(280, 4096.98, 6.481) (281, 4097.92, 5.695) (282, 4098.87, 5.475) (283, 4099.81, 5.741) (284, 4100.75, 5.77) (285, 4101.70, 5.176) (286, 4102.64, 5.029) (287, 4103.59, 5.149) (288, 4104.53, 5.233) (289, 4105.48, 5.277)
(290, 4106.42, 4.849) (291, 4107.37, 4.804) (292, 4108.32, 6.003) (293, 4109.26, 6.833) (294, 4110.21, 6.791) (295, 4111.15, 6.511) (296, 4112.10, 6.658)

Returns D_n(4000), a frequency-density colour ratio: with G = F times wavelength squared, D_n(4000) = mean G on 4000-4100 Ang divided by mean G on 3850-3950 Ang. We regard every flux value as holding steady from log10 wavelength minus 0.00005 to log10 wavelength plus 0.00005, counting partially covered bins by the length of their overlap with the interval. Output 1.3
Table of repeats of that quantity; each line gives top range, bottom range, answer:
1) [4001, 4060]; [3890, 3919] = 1.26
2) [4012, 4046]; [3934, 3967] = 1.40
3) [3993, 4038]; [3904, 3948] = 1.27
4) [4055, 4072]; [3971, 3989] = 1.35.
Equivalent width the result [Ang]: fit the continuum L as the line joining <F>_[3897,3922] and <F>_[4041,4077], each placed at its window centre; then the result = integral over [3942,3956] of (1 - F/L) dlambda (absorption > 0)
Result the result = 1.4 Ang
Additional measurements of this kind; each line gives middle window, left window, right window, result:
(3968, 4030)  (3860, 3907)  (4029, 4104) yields 1.78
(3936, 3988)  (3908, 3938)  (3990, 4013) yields 8.44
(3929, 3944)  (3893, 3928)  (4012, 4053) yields 3.62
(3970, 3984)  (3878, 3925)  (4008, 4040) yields 3.39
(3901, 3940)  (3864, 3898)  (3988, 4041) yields 2.15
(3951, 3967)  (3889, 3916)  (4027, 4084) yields 2.85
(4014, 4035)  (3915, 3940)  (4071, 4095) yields -2.65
